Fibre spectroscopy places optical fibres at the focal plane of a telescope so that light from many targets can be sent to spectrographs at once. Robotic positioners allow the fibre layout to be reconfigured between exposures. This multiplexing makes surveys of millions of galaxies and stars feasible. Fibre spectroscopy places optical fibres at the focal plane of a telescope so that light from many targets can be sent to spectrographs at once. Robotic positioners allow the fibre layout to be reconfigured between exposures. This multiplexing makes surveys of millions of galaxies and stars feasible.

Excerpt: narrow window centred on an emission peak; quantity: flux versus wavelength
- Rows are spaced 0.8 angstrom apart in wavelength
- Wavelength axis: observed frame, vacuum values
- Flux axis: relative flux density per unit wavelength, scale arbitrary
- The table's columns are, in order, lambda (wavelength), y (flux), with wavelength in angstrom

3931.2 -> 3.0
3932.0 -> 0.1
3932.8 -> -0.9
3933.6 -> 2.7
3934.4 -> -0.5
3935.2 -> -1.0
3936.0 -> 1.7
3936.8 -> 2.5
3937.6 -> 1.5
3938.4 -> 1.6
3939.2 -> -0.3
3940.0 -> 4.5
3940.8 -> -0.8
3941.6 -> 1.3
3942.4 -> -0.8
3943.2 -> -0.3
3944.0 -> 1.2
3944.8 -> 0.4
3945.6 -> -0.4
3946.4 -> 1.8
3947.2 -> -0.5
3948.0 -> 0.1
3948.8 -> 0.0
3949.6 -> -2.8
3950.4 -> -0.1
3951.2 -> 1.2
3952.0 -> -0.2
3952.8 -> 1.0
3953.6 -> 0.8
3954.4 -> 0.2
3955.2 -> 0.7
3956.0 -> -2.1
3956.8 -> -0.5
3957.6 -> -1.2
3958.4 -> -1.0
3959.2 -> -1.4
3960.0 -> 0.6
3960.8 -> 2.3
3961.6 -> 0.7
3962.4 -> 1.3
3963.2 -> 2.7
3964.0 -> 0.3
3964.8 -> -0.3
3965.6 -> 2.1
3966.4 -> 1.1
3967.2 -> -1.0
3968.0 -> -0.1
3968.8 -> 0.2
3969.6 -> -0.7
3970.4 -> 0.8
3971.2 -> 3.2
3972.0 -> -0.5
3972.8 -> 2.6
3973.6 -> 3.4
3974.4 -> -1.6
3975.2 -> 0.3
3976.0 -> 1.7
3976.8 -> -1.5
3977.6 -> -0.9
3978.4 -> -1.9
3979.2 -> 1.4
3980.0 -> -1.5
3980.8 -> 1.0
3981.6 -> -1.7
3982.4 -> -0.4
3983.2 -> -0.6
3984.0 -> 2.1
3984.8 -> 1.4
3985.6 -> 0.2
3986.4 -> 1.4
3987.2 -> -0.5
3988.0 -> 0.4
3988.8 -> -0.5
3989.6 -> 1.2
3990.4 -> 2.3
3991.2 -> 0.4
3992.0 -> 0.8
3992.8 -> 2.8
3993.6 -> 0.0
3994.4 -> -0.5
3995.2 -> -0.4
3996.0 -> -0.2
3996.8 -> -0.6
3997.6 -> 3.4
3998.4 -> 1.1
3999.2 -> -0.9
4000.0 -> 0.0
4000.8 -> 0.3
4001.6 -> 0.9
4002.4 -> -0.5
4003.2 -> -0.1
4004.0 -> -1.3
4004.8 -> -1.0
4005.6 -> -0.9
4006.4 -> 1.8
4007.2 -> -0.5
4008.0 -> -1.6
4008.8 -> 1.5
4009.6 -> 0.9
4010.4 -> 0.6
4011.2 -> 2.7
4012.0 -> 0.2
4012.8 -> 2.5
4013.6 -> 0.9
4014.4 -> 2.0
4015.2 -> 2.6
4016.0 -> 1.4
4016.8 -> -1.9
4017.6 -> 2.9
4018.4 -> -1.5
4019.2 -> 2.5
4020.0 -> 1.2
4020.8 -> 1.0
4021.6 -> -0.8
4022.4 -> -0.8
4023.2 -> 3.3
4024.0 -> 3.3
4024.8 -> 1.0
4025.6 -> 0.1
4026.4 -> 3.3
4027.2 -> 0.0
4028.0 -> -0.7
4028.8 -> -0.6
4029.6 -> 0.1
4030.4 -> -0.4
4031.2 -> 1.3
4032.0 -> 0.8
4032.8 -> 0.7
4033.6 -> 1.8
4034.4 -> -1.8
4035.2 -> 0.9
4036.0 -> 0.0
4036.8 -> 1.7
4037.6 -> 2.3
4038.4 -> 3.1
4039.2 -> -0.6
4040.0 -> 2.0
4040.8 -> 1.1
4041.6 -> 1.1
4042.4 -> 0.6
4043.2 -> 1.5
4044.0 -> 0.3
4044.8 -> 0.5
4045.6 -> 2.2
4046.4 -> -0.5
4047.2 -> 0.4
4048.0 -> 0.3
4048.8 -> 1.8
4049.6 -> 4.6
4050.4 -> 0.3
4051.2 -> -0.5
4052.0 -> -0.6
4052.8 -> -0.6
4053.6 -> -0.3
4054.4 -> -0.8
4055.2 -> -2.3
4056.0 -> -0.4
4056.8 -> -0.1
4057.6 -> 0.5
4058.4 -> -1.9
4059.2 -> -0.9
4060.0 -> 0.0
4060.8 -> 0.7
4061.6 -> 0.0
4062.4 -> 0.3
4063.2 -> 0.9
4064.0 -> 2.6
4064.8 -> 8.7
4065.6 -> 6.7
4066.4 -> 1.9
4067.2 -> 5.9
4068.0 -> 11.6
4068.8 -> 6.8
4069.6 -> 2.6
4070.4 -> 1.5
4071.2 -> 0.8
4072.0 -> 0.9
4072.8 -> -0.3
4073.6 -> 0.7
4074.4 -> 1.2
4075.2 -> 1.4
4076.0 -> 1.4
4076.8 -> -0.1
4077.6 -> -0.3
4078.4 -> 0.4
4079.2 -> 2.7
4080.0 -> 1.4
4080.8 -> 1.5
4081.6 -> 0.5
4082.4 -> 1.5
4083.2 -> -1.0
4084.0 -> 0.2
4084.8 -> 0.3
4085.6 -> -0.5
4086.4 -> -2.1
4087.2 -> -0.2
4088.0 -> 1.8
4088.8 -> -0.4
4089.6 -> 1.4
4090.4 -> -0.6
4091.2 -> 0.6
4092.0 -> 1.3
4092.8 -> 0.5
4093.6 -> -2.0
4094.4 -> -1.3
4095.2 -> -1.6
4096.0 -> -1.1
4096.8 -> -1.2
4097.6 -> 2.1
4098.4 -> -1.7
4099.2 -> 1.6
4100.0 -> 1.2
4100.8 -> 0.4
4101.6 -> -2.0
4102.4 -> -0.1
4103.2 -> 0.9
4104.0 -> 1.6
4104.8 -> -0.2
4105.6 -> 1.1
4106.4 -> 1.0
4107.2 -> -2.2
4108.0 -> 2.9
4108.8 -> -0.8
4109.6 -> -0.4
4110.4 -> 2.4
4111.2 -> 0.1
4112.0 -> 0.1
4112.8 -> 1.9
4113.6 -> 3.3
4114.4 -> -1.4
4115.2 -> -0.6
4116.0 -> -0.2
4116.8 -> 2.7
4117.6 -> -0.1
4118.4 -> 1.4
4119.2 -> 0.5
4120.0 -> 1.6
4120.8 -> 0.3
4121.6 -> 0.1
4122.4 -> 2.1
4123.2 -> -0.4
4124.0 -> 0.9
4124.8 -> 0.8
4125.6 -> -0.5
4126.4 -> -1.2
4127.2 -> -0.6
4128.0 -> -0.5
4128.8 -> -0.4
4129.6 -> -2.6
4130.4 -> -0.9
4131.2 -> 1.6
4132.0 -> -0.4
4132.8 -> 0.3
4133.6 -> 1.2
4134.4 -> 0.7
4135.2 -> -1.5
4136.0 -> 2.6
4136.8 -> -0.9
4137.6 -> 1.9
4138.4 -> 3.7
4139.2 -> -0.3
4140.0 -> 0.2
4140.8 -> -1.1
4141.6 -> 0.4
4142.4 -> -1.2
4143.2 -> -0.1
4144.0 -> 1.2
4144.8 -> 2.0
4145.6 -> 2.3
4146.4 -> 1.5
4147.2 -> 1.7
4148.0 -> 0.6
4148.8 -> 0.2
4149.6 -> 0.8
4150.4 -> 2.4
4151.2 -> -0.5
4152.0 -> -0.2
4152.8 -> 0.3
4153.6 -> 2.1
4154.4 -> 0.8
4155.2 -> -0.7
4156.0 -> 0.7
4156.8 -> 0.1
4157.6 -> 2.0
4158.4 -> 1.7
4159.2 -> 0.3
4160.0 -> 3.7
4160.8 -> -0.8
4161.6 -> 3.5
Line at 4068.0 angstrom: [O II] 3727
